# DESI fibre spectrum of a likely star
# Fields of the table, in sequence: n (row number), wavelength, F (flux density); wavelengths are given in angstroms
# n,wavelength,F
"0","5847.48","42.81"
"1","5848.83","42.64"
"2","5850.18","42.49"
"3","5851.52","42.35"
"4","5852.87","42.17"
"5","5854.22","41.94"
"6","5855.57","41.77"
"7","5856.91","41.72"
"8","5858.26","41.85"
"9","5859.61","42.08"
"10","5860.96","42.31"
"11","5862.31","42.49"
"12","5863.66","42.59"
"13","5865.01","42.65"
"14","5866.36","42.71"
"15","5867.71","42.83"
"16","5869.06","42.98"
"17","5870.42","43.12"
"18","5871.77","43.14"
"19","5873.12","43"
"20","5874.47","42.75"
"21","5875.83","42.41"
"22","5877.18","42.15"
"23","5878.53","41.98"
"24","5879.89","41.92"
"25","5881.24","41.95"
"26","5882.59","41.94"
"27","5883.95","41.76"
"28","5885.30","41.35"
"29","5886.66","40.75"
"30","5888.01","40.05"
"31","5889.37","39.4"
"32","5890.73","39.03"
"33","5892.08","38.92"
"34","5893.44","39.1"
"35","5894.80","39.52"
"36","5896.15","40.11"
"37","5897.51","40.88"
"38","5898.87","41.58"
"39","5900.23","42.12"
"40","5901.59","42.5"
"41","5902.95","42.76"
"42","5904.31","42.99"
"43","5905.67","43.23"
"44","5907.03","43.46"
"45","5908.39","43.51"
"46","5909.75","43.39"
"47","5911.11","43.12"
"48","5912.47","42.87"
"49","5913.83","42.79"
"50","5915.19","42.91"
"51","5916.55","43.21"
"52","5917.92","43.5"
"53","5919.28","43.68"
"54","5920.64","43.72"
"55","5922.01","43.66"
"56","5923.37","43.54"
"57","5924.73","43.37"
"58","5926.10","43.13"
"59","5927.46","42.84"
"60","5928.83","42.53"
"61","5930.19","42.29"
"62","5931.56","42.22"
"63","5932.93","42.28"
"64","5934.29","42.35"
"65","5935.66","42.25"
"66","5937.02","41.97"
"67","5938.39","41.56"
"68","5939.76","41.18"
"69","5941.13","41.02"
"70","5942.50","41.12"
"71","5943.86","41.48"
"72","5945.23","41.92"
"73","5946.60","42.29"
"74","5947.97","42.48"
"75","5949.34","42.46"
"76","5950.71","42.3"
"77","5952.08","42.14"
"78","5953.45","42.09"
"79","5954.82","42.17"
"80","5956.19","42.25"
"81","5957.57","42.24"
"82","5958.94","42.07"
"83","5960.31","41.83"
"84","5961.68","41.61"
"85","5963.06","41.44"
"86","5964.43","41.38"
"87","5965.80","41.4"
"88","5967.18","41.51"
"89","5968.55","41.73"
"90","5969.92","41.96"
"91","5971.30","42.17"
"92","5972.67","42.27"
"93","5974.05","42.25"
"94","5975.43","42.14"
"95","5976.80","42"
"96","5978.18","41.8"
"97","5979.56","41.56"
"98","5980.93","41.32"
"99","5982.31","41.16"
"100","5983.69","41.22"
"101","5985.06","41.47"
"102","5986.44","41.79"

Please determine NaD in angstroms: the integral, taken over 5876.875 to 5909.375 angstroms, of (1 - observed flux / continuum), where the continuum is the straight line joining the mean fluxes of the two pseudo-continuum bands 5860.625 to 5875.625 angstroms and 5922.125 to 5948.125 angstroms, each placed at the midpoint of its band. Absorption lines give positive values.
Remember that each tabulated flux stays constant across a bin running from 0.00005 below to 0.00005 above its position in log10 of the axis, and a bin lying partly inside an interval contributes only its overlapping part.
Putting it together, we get 0.9 angstroms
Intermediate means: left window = 42.8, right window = 42.2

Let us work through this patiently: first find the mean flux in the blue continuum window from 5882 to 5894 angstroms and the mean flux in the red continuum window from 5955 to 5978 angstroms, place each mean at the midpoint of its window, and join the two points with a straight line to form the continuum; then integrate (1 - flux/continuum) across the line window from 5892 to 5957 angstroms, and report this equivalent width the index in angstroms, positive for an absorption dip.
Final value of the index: -2.1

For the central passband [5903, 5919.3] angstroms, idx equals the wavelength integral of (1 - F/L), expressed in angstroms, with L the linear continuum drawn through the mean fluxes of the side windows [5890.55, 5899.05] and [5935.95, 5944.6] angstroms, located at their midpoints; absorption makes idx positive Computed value -1.1 angstroms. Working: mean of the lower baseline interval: 39.8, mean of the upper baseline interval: 41.5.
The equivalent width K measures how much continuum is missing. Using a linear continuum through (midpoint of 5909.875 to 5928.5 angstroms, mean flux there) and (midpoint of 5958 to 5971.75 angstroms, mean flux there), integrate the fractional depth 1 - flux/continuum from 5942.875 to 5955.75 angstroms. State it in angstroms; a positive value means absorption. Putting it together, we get 0.04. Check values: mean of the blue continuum 43.3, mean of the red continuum 41.7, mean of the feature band 42.2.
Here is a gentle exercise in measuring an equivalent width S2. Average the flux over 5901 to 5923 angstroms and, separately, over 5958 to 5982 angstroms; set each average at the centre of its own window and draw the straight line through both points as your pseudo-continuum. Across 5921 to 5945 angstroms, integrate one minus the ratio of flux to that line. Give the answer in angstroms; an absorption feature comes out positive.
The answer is 0.2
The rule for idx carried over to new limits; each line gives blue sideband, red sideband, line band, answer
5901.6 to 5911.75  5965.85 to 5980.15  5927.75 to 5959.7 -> 0.3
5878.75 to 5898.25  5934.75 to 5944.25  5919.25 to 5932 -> -0.6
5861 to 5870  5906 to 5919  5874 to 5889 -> 0.4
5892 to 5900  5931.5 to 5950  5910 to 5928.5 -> -1.0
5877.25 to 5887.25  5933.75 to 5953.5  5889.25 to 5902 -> 0.4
